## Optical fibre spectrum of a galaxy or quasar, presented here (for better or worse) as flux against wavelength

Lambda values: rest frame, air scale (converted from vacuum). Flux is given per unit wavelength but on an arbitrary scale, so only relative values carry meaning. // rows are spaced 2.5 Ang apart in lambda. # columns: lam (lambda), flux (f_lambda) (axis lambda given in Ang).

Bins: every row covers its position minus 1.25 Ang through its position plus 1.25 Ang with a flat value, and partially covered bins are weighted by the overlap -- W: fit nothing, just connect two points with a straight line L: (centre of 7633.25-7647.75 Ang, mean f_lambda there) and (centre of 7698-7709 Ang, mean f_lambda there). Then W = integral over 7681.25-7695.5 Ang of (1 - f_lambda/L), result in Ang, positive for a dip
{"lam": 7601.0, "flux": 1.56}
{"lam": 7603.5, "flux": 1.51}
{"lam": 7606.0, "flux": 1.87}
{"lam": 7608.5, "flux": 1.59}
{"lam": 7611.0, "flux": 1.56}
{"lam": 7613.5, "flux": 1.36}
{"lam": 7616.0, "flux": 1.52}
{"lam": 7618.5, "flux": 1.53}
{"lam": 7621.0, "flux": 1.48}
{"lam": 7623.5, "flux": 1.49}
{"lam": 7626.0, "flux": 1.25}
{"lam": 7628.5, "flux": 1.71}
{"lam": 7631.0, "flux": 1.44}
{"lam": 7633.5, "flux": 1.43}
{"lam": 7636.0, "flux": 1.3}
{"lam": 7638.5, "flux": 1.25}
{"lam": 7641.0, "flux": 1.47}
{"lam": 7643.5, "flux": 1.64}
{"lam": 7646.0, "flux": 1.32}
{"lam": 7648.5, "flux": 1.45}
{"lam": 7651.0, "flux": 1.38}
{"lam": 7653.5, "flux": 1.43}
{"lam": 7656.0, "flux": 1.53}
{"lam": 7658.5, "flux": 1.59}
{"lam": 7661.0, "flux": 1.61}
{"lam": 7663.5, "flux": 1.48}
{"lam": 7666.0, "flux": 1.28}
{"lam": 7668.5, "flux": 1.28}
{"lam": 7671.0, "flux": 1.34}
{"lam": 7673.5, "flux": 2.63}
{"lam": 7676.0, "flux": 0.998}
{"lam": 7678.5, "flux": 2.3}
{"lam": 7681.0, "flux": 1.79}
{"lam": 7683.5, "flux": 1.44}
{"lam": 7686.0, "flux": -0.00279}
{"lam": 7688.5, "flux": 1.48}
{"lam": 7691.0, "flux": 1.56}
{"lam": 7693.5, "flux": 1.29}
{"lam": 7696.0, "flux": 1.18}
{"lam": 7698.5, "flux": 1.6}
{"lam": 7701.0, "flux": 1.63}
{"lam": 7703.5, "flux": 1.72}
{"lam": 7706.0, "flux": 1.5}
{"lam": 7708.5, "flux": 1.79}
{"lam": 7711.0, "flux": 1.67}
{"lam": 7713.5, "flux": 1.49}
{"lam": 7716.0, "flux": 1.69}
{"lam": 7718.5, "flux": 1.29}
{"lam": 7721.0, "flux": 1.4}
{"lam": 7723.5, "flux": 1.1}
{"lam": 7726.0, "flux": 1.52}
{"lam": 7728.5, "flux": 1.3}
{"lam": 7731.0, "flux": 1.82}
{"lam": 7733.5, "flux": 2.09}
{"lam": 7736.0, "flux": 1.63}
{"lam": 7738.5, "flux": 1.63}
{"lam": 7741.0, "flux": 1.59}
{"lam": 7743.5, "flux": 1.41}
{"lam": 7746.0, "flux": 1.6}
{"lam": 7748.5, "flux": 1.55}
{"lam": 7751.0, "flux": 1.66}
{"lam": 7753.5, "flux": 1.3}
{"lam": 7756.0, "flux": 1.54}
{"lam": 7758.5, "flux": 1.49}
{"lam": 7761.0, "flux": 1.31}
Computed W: 3.46 Ang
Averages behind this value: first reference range 1.4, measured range 1.2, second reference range 1.64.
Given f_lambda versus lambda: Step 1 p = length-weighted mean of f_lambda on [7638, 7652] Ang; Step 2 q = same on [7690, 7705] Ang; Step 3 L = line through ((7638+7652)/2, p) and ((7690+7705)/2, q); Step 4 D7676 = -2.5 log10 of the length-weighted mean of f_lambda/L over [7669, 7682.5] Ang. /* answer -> -0.206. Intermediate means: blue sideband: 1.43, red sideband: 1.5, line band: 1.78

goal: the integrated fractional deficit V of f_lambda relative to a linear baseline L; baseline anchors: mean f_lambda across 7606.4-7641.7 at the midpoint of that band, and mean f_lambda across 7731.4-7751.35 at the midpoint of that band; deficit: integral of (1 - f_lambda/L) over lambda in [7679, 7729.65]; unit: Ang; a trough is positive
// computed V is 5.0 Ang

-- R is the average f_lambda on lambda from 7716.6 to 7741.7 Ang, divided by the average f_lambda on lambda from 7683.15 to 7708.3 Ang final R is 1.14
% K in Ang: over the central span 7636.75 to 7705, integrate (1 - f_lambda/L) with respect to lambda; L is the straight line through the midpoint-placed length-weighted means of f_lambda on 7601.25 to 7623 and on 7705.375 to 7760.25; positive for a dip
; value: 3.6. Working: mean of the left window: 1.55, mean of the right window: 1.55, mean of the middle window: 1.47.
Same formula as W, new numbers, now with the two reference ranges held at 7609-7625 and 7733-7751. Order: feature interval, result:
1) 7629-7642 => 0.99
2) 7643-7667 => 1.00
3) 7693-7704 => 0.68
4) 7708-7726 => 1.33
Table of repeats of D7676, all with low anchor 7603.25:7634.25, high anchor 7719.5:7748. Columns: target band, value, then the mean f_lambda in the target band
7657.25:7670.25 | 0.065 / 1.44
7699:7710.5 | -0.077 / 1.66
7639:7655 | 0.064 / 1.44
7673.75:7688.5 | 0.094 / 1.41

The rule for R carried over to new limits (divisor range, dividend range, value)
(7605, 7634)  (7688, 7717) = 1.02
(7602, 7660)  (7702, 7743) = 1.06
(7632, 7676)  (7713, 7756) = 1.04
